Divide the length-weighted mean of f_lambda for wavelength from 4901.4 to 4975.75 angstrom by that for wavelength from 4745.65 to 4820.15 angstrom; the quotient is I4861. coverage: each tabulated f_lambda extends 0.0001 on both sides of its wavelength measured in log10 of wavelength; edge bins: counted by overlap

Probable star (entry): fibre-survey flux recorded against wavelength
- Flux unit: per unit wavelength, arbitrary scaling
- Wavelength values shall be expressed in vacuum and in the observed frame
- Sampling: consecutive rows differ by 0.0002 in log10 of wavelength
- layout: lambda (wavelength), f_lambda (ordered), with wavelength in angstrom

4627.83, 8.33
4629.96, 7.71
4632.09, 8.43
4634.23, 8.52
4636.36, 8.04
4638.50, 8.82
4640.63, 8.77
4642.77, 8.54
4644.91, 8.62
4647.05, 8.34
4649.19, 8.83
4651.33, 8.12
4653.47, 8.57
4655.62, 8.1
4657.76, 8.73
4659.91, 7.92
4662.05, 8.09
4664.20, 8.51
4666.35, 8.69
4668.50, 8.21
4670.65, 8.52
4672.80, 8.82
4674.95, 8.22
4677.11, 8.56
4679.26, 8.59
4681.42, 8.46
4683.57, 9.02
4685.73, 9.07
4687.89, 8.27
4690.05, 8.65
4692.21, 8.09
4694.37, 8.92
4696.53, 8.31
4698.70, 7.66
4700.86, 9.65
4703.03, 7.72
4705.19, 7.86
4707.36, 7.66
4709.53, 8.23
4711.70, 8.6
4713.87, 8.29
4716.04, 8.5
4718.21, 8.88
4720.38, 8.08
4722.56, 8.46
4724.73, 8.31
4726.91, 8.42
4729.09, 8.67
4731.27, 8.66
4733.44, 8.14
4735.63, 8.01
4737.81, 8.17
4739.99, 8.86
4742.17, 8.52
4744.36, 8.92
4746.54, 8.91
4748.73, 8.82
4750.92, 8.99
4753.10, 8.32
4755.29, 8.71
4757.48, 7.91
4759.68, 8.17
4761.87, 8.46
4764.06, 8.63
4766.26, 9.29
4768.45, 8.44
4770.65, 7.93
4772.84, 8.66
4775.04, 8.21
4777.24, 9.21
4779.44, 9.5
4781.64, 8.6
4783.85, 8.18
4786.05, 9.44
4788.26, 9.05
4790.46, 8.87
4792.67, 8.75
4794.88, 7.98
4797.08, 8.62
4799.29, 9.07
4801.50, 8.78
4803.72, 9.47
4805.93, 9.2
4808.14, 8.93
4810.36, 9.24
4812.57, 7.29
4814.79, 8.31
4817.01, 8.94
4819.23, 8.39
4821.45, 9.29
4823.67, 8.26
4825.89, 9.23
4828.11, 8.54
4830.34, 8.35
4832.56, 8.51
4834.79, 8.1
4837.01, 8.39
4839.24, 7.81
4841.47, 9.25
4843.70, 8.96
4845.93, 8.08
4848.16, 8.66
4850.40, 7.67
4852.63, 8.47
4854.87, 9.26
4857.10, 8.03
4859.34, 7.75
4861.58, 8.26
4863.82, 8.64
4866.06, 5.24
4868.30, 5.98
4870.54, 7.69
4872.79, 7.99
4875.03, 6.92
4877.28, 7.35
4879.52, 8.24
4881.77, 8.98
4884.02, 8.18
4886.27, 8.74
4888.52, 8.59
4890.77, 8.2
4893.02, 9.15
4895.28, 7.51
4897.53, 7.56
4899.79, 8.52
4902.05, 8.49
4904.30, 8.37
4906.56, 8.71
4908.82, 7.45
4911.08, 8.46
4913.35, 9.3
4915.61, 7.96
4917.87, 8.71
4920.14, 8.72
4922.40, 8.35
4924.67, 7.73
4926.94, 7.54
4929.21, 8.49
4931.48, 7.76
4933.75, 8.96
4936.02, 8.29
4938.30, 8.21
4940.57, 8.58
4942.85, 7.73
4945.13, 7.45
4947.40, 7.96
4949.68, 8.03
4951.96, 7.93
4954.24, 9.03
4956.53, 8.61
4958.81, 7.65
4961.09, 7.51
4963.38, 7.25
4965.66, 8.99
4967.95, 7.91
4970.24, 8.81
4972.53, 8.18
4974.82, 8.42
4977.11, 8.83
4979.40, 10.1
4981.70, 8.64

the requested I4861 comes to 0.95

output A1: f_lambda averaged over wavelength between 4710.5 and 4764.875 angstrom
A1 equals 8.5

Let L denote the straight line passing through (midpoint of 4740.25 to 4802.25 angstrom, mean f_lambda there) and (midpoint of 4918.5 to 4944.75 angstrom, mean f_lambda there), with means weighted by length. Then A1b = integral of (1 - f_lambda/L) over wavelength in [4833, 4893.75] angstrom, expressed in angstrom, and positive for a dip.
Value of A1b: 2.2 angstrom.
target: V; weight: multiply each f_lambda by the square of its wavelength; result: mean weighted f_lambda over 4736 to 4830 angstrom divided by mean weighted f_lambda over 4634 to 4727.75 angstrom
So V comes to 1.07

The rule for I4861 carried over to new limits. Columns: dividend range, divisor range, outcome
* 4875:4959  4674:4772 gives 0.97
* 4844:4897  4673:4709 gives 0.95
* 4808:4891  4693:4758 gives 0.97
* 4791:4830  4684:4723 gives 1.04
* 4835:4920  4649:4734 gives 0.97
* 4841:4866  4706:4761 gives 0.98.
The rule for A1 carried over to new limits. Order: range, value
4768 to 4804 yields 8.74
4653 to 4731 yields 8.43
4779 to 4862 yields 8.61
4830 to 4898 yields 8.08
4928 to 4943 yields 8.32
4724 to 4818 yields 8.64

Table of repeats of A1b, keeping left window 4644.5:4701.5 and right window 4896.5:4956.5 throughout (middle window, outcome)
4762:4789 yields -1.1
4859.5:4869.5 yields 1.5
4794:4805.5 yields -0.6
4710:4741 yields 0.1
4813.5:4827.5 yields -0.6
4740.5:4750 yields -0.4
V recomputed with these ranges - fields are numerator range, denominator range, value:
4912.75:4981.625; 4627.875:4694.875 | 1.10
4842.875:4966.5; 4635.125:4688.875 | 1.06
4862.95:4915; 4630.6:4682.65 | 1.04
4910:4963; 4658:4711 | 1.08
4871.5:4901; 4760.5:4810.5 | 0.97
